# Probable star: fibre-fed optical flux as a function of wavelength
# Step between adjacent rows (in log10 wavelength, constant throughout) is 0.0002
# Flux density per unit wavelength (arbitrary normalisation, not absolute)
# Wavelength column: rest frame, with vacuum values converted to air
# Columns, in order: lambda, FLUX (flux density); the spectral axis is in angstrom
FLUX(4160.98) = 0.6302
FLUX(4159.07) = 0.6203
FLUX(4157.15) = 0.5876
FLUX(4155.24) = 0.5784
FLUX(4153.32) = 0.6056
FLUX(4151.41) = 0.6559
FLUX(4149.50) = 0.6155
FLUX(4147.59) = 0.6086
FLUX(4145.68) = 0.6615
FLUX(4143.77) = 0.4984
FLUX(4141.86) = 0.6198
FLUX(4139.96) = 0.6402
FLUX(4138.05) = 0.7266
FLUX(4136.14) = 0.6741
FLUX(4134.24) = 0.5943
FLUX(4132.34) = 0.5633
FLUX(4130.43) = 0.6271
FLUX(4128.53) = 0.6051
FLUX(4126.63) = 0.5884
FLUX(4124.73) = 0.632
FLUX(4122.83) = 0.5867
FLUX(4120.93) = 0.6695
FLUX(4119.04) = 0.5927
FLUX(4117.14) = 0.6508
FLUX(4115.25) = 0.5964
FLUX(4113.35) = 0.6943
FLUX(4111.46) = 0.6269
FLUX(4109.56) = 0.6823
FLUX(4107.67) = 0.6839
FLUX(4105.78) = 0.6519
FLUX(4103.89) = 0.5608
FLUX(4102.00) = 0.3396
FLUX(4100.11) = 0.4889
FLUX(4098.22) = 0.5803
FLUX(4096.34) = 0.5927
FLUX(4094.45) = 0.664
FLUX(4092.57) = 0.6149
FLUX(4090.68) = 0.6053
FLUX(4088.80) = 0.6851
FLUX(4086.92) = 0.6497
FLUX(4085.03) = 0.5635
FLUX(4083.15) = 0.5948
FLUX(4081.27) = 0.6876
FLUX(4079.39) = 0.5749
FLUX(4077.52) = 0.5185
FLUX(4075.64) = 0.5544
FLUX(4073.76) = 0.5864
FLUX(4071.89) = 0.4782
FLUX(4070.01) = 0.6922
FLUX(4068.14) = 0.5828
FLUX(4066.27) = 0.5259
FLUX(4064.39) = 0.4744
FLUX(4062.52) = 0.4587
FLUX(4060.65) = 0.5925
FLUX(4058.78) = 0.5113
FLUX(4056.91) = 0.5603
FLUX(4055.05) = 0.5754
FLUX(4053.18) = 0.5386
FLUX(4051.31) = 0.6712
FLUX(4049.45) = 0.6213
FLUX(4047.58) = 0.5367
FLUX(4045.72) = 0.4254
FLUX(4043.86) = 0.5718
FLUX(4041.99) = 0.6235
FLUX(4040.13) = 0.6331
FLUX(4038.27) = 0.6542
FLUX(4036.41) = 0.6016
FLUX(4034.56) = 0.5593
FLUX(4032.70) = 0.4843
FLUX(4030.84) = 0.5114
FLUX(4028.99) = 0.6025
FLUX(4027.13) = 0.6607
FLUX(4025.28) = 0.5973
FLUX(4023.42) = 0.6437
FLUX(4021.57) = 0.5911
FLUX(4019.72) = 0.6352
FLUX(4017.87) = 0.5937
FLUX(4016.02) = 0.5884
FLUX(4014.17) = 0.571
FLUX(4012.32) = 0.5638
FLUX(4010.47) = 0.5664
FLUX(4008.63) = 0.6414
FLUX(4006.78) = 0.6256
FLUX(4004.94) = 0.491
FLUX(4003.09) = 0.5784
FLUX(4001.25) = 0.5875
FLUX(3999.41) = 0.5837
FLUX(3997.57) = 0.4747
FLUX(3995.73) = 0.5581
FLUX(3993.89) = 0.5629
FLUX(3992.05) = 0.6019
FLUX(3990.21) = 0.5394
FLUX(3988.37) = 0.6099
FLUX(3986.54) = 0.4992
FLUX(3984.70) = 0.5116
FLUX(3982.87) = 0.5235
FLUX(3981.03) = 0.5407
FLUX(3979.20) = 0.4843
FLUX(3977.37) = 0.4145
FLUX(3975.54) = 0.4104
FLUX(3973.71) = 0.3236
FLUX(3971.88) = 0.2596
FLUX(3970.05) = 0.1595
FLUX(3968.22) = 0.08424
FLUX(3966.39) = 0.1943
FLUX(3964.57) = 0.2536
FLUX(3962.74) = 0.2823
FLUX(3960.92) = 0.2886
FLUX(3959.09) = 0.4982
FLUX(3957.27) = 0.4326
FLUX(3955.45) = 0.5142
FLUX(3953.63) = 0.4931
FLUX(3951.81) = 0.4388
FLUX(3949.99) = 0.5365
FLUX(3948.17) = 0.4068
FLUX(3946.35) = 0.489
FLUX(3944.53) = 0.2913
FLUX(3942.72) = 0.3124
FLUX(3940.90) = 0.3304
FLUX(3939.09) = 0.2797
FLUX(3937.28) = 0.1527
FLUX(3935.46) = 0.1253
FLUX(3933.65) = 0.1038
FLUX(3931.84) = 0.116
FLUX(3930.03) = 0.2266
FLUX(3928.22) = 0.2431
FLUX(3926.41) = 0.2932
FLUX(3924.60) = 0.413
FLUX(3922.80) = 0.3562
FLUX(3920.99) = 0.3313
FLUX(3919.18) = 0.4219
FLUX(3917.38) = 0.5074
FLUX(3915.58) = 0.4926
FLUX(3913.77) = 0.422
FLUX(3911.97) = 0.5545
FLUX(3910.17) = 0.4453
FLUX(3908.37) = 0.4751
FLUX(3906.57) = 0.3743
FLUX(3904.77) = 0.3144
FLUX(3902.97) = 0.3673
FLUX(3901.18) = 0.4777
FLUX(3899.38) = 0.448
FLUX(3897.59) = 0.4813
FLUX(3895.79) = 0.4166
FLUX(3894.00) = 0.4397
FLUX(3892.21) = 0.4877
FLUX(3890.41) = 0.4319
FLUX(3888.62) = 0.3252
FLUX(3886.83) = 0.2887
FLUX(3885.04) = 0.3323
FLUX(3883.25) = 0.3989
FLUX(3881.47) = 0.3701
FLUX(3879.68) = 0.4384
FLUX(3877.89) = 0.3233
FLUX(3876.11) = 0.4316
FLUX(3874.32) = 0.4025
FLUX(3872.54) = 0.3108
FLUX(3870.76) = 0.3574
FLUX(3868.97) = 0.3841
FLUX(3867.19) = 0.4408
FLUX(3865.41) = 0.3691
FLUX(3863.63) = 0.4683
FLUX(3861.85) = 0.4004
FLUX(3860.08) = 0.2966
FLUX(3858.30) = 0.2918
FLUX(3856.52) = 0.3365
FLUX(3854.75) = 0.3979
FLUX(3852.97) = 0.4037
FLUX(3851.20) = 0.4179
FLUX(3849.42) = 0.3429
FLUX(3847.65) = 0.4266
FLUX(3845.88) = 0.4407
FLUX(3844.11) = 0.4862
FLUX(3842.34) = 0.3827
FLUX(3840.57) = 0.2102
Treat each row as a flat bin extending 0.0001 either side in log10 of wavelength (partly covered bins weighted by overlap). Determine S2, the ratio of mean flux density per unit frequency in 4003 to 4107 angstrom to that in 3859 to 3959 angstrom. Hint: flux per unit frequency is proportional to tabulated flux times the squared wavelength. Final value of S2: 1.64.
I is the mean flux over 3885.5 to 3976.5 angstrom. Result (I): 0.356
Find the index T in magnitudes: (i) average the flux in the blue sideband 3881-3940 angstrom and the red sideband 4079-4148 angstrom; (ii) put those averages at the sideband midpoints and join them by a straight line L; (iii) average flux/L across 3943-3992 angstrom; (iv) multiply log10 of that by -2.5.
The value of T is 0.07 mag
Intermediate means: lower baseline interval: 0.361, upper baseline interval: 0.613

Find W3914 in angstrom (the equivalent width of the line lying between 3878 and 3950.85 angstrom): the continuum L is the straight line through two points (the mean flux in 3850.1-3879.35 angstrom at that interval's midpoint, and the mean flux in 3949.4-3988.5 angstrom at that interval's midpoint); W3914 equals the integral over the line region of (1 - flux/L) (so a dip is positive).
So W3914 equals 3.3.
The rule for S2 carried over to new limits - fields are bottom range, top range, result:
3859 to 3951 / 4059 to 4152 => 1.79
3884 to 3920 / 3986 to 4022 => 1.42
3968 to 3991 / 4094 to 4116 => 1.50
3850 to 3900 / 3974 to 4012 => 1.47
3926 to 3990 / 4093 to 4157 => 1.90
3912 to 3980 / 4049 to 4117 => 1.86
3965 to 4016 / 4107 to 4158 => 1.39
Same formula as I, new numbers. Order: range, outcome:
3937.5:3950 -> 0.354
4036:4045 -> 0.613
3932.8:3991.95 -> 0.372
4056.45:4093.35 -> 0.576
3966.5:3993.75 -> 0.423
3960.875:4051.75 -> 0.514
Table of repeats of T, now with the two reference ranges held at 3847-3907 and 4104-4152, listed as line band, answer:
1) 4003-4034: -0.120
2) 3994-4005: -0.094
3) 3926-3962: 0.352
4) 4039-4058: -0.046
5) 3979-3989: -0.082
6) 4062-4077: 0.052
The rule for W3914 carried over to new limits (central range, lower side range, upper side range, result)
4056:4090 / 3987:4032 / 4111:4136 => 1.72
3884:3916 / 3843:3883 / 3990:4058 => 0.97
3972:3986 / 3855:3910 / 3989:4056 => 1.97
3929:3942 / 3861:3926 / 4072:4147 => 7.39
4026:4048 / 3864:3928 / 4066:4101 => -1.11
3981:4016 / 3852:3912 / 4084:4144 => -3.95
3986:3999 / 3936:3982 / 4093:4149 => -4.67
